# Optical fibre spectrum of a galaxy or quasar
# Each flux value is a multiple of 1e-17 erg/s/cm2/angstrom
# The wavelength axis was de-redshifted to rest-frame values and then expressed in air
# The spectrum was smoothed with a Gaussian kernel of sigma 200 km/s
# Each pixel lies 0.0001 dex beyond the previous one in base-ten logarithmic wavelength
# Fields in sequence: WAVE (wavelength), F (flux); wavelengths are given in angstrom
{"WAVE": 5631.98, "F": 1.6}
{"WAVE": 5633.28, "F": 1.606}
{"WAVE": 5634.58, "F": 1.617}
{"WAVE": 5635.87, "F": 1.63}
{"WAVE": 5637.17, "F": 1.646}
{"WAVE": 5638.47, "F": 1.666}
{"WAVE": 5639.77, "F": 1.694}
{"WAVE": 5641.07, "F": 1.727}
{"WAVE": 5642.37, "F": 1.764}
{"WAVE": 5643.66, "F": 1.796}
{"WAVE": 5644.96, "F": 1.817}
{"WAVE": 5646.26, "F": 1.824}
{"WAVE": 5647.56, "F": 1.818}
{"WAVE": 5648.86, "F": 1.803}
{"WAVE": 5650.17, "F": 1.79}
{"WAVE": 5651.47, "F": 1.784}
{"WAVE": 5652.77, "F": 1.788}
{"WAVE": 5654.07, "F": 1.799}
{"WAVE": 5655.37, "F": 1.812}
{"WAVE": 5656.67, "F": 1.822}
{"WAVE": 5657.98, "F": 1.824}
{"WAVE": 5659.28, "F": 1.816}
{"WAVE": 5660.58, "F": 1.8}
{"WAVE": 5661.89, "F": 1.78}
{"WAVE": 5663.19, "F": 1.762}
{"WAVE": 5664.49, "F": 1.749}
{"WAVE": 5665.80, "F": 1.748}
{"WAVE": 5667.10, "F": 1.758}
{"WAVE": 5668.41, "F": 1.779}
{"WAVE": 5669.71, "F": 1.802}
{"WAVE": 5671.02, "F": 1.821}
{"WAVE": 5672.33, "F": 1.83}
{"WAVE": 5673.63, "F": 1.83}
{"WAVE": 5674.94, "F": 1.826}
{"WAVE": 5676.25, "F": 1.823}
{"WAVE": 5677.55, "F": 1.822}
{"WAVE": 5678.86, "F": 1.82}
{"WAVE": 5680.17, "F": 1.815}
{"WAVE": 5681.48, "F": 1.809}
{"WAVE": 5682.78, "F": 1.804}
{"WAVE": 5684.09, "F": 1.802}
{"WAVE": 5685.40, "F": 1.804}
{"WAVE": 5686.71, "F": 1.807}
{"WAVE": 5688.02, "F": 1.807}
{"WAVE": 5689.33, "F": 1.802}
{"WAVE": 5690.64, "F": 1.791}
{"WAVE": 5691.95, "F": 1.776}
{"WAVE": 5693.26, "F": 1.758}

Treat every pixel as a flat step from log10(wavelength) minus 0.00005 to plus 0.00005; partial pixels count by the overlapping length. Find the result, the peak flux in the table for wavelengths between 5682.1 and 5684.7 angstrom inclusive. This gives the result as 1.804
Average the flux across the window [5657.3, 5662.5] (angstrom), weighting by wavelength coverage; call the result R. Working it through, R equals 1.8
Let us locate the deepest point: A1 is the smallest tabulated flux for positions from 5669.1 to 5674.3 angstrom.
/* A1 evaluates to 1.802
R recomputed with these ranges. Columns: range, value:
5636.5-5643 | 1.7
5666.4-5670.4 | 1.78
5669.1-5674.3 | 1.82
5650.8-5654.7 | 1.79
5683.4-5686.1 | 1.8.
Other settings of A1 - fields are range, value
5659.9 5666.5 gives 1.748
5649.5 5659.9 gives 1.784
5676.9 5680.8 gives 1.815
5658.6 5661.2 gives 1.8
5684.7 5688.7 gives 1.804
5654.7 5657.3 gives 1.812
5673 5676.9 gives 1.823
